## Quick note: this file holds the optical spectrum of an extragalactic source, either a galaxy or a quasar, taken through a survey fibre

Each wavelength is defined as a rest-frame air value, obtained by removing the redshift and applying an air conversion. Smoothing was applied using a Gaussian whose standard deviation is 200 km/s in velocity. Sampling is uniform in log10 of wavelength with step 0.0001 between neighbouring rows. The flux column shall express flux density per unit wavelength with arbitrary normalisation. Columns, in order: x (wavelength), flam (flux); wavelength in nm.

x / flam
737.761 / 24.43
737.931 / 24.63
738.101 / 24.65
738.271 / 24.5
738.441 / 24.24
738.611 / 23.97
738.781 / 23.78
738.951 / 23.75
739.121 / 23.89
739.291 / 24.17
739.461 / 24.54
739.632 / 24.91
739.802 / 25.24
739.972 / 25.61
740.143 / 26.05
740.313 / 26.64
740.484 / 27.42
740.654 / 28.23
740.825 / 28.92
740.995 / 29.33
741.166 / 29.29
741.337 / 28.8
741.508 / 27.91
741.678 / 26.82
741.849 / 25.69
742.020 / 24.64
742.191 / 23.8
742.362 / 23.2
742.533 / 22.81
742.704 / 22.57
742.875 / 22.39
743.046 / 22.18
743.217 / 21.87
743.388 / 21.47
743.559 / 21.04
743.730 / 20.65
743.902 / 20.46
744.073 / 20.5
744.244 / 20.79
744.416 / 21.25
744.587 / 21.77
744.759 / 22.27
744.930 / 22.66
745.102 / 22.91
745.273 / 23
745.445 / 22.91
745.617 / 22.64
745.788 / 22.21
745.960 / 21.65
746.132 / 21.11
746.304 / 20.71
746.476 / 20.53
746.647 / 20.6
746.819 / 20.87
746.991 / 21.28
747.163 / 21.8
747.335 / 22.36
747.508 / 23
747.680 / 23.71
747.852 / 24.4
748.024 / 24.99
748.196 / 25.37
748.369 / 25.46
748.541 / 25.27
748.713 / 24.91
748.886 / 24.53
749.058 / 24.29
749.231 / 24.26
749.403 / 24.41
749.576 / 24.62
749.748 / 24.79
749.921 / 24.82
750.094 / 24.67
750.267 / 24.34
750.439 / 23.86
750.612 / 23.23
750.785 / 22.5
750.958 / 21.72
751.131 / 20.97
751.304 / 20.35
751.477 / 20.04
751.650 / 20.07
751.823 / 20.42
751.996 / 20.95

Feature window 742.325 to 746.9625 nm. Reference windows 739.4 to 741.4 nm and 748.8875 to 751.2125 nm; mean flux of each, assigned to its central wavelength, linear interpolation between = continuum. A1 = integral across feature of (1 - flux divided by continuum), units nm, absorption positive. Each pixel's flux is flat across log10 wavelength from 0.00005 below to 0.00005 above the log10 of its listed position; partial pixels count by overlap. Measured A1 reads 0.71 nm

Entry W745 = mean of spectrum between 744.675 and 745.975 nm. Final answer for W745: 22.6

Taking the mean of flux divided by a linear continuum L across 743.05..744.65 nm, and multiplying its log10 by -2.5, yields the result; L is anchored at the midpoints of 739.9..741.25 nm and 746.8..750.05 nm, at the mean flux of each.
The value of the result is 0.23 mag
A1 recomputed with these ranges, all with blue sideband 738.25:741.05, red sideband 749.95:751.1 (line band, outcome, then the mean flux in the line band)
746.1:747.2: 0.15 nm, 21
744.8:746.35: 0.14 nm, 22.2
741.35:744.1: 0.19 nm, 23.2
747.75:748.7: -0.05 nm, 25.1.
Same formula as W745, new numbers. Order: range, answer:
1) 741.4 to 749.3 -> 22.9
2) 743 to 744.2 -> 21.1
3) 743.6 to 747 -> 21.5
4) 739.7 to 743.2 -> 25.8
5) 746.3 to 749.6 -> 23.4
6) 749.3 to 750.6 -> 24.4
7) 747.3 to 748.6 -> 24.4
